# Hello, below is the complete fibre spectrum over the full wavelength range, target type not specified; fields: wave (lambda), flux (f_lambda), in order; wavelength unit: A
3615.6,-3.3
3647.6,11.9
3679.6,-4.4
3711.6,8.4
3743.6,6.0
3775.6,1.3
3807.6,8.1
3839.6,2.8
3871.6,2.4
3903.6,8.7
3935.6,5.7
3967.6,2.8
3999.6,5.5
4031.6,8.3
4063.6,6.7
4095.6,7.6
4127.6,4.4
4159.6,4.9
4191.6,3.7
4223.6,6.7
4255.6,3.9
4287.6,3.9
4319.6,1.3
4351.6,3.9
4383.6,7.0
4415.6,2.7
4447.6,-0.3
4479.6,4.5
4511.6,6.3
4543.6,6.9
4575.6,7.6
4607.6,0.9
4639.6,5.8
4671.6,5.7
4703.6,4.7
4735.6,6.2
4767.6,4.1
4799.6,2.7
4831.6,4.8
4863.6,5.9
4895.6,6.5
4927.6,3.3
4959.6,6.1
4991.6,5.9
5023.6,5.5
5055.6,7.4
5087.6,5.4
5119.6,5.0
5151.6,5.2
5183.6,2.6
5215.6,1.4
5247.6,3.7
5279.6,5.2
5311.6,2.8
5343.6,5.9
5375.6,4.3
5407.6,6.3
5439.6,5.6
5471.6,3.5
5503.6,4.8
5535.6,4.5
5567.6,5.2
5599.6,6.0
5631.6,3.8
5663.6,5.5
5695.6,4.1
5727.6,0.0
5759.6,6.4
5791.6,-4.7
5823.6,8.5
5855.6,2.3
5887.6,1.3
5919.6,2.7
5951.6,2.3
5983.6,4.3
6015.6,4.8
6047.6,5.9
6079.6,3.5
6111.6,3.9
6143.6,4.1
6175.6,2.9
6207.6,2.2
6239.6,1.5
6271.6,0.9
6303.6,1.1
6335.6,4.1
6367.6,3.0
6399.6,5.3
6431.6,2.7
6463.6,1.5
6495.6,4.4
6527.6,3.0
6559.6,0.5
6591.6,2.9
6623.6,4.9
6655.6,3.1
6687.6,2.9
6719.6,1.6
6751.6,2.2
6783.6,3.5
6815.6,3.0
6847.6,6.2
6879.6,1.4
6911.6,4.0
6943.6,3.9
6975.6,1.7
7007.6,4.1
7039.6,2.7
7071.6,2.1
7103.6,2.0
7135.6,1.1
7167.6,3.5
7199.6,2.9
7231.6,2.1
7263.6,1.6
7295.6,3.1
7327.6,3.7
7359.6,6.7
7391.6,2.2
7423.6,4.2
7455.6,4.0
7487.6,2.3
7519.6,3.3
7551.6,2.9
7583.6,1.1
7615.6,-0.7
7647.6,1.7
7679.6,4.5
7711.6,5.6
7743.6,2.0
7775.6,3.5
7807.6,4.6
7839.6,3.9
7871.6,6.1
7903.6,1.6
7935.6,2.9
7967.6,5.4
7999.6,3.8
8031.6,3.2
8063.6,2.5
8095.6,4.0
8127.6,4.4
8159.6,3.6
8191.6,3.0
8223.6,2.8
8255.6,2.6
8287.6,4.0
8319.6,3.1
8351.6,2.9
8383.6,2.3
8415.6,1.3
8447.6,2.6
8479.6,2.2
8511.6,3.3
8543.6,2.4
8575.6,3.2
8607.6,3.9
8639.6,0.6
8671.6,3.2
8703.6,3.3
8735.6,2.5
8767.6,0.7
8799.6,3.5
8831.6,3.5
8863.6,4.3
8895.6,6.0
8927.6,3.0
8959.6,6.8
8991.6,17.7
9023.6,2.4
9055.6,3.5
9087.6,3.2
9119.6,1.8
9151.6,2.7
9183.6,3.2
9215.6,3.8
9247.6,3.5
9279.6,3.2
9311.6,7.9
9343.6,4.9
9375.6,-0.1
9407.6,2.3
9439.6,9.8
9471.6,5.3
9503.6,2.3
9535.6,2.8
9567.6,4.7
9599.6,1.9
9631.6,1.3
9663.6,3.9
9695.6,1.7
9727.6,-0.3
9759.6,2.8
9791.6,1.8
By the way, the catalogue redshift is 1.409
